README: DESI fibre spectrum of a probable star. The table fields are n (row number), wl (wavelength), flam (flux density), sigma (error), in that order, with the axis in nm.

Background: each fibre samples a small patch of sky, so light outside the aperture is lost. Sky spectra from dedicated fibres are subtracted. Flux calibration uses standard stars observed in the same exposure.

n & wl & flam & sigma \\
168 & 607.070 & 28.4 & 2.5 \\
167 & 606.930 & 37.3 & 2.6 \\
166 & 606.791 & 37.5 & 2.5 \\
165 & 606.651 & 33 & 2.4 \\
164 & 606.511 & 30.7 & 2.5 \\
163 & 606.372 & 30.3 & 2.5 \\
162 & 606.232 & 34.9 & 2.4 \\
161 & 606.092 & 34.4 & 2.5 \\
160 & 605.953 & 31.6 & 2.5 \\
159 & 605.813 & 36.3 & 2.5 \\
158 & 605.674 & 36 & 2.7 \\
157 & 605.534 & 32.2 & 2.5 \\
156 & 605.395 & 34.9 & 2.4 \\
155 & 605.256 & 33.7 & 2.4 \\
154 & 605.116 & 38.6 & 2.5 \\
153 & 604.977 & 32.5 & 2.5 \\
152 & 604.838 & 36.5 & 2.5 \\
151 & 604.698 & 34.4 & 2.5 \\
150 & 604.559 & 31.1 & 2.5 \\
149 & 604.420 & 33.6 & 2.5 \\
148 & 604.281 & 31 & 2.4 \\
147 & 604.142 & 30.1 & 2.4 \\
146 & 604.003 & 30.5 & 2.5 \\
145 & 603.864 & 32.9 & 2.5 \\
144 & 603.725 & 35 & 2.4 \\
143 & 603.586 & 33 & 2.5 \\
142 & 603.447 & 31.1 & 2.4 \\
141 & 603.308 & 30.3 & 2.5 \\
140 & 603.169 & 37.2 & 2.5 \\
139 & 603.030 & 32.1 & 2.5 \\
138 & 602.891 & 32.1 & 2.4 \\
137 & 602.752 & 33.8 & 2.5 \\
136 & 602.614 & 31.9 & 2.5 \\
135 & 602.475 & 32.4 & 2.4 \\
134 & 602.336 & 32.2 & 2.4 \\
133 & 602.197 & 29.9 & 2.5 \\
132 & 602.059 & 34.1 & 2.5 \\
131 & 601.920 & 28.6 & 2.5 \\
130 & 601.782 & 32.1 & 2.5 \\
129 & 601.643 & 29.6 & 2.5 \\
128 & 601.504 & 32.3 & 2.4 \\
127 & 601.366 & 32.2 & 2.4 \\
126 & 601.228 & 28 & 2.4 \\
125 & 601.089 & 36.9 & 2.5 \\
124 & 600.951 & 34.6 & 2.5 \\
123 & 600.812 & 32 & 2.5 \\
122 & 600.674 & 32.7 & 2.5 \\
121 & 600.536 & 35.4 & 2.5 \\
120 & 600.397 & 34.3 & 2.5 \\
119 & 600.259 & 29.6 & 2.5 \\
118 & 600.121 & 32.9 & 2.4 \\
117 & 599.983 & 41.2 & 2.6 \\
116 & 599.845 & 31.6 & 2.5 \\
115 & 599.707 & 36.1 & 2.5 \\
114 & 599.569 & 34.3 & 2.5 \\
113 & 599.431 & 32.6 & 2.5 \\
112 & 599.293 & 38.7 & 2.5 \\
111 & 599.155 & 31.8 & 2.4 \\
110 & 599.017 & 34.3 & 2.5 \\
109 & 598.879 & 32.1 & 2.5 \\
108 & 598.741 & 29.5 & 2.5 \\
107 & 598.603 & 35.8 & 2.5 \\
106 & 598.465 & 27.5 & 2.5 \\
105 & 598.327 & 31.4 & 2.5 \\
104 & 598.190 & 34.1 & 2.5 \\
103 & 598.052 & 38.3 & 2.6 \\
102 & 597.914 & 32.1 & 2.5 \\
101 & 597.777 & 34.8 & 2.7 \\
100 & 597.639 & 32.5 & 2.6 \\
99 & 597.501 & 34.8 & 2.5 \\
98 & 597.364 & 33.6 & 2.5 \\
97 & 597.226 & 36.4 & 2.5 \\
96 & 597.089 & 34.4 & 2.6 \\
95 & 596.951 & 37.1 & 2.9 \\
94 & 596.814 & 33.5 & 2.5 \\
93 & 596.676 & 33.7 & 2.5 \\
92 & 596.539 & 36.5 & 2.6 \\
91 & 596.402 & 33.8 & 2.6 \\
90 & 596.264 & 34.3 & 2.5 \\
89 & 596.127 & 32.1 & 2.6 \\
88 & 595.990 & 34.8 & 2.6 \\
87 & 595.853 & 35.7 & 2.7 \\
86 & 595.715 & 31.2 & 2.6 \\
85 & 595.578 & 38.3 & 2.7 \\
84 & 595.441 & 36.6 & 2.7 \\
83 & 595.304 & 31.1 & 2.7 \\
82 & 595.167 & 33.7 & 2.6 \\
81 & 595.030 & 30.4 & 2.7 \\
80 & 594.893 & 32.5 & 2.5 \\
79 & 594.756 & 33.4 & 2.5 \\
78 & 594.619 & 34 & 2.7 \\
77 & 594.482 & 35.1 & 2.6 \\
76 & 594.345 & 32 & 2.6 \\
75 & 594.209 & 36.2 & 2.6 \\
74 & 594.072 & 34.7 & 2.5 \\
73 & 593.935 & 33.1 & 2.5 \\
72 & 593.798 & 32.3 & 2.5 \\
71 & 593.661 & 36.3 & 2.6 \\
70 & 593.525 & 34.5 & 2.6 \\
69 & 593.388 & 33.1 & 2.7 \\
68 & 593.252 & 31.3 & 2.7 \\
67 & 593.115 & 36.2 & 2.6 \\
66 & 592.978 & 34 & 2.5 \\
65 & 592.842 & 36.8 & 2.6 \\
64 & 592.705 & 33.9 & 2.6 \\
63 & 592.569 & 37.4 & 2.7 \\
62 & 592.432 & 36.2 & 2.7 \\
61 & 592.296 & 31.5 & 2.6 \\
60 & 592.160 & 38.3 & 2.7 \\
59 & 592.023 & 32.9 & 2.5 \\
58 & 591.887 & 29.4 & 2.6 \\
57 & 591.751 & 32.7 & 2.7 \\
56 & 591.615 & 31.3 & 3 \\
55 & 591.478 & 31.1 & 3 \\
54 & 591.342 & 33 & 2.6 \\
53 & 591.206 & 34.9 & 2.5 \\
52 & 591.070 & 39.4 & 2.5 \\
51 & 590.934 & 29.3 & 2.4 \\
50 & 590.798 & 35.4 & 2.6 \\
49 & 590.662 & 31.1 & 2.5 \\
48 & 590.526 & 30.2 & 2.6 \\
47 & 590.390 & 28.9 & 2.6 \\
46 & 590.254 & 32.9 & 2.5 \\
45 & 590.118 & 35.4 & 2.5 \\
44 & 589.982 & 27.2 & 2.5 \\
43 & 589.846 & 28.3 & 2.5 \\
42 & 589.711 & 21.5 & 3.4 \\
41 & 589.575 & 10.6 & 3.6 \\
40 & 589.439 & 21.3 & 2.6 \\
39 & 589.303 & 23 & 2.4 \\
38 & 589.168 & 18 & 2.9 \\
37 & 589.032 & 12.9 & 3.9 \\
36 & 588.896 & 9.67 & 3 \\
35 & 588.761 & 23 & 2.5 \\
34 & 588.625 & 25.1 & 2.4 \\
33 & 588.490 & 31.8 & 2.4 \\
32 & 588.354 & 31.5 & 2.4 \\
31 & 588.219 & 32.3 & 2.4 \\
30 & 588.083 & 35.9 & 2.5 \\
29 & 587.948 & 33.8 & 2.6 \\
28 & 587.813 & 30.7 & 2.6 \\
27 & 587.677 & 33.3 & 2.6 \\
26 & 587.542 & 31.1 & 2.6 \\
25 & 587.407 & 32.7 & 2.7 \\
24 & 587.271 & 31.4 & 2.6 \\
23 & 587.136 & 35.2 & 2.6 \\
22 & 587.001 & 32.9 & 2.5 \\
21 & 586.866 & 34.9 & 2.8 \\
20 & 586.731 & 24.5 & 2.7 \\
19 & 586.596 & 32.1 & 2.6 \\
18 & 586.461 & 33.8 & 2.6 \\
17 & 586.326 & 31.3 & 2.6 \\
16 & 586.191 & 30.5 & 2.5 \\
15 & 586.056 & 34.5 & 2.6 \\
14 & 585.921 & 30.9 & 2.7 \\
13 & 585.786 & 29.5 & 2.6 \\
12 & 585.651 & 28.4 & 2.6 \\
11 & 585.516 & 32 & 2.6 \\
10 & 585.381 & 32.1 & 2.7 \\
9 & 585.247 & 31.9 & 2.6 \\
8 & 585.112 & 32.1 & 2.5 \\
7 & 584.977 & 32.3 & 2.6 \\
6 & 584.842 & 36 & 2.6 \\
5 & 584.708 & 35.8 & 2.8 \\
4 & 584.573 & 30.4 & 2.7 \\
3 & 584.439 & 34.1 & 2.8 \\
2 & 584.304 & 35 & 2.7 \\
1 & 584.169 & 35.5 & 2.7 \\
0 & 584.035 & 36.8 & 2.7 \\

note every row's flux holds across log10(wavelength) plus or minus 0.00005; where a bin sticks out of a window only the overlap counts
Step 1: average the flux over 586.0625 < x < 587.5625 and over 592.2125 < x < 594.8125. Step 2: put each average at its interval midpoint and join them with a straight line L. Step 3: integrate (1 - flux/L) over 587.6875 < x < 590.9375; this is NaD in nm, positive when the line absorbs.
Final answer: 0.61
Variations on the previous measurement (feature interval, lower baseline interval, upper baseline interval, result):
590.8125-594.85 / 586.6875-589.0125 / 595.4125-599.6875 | -0.25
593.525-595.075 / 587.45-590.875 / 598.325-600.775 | -0.18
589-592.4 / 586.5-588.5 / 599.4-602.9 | 0.35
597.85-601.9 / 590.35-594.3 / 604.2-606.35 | 0.08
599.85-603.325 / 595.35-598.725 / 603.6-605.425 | 0.10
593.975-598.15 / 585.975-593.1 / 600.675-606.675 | -0.37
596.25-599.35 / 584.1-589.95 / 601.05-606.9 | -0.23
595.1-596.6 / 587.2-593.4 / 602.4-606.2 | -0.15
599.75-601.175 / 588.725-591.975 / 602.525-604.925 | -0.12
